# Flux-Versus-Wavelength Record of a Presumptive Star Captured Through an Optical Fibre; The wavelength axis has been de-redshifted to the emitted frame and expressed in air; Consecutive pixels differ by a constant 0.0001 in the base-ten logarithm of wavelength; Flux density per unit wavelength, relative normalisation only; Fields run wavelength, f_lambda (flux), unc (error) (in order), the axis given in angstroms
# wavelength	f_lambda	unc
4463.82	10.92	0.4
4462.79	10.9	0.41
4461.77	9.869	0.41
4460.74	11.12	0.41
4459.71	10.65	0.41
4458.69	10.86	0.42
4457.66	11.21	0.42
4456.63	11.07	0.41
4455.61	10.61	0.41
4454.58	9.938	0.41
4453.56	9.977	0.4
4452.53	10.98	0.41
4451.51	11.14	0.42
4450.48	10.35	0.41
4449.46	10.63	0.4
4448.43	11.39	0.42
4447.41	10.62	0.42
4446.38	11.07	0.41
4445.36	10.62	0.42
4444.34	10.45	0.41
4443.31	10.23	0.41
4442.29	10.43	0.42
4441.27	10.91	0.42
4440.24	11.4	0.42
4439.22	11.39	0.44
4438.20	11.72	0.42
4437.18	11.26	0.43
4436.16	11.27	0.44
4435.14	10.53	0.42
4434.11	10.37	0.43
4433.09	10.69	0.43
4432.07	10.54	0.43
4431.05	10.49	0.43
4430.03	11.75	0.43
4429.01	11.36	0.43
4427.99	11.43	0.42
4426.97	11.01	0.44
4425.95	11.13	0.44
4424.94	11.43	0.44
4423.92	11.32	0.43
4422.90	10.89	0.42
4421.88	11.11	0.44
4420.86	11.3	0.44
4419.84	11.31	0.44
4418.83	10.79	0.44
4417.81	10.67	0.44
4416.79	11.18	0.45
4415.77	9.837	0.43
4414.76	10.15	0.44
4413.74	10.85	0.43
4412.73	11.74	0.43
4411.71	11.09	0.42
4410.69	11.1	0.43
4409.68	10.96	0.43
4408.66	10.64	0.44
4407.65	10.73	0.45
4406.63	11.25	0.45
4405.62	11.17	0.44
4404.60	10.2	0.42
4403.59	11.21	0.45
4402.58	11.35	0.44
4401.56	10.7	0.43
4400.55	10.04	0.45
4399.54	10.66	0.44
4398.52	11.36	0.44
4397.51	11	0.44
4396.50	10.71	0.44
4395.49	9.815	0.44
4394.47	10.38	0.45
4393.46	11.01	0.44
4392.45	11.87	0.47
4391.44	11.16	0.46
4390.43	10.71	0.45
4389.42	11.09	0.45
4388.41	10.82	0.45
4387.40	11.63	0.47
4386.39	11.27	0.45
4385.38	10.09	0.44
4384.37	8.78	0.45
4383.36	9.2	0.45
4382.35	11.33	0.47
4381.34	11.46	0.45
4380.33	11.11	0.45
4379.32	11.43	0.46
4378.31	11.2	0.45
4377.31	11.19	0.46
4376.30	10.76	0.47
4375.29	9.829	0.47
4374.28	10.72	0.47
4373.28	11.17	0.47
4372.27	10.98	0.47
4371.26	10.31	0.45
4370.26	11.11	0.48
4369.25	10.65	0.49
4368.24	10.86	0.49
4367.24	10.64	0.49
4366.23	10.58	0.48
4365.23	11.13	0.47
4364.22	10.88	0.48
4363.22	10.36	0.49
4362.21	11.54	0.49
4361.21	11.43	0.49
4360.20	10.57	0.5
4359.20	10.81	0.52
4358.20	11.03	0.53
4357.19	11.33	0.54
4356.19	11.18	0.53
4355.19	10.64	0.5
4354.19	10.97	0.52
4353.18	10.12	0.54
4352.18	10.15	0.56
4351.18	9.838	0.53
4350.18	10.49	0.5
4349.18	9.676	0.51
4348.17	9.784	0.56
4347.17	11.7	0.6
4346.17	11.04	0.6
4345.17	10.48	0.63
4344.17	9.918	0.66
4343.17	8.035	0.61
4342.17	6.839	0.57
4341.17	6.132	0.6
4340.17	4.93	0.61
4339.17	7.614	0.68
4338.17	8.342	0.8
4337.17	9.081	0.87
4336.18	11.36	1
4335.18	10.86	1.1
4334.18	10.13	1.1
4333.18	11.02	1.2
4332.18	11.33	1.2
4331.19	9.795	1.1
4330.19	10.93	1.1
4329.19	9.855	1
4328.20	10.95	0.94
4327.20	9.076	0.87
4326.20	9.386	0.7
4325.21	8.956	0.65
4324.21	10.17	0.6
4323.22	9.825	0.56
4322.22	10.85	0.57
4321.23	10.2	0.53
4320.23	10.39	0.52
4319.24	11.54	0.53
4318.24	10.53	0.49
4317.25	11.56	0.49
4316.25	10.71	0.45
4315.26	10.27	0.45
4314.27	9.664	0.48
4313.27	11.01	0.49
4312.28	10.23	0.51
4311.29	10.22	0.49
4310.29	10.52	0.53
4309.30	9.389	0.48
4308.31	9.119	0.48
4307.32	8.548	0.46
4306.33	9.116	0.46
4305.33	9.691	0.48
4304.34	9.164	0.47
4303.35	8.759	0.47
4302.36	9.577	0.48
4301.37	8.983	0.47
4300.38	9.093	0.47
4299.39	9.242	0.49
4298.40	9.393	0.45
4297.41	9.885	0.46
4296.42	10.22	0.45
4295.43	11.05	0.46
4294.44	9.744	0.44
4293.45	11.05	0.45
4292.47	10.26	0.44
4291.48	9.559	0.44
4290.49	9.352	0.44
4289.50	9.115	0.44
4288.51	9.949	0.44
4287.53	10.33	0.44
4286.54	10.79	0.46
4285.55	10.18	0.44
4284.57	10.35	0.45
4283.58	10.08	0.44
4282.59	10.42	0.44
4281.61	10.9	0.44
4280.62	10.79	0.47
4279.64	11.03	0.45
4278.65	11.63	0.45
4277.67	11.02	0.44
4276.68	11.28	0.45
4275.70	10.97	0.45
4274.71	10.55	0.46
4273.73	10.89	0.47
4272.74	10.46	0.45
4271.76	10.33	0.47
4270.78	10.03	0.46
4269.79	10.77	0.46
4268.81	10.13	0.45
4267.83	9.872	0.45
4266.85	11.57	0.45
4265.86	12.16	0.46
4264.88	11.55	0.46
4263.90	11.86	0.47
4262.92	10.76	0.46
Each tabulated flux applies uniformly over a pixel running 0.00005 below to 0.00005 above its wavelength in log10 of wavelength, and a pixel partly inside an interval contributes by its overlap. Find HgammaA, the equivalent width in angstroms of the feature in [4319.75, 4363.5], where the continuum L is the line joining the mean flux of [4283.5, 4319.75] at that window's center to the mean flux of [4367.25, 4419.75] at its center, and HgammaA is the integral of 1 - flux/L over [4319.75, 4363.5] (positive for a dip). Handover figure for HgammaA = 1.48 angstroms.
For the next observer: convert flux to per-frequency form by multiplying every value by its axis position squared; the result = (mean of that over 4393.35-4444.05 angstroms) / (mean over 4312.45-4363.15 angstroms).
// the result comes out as 1.1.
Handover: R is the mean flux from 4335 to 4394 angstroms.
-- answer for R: 10.4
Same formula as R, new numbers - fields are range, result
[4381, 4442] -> 10.9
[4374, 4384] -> 10.8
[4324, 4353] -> 9.58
